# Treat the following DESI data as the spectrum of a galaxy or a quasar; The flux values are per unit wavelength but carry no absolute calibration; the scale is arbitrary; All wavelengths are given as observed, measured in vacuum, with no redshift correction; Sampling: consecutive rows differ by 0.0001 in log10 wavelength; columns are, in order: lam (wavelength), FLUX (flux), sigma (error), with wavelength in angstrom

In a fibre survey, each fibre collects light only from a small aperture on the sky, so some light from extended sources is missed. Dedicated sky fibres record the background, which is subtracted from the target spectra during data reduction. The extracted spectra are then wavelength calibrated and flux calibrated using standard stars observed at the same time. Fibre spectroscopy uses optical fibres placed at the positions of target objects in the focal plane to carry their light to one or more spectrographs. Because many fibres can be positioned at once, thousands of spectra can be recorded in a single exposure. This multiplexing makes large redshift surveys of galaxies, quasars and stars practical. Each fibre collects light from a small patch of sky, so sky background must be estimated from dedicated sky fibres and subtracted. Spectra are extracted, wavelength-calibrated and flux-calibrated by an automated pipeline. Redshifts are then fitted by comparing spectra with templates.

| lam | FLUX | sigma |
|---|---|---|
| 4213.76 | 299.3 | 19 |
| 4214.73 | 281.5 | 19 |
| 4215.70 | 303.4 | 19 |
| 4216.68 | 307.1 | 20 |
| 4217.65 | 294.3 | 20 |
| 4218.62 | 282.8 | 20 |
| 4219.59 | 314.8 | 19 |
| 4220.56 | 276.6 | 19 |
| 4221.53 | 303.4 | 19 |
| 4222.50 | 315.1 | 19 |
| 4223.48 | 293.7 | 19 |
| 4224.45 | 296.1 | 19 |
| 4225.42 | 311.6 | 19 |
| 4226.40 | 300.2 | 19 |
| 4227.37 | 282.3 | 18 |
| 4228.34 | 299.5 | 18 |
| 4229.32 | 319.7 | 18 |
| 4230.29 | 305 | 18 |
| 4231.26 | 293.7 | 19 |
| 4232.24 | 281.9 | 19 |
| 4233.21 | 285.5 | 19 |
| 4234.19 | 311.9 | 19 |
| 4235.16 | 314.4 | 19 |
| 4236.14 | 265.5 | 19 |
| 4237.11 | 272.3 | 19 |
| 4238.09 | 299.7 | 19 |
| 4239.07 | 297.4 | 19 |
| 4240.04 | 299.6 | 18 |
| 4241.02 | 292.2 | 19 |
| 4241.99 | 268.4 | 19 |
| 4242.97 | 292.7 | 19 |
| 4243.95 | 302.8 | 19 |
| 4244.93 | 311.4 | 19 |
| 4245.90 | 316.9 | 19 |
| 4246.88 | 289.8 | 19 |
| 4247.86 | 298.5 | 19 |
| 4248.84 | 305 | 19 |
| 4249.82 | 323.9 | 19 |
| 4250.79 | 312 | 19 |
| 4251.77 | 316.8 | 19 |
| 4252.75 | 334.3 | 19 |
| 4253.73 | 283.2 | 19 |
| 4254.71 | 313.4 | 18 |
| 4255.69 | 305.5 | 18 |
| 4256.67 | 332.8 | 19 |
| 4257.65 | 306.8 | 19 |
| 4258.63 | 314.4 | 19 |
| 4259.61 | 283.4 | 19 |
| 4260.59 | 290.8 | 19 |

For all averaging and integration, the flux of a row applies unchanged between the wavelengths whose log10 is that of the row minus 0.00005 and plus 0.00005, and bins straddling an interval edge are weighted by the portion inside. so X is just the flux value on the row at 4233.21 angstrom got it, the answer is 285.5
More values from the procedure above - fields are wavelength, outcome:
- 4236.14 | 265.5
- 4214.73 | 281.5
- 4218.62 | 282.8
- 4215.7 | 303.4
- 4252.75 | 334.3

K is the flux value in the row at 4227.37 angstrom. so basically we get 282.3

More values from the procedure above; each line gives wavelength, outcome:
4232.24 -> 281.9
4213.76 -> 299.3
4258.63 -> 314.4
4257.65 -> 306.8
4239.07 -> 297.4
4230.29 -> 305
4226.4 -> 300.2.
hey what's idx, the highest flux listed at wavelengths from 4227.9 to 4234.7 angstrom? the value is 319.7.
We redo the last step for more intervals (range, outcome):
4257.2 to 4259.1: 314.4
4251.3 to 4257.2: 334.3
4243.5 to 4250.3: 323.9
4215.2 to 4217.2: 307.1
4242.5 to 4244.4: 302.8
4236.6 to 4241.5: 299.7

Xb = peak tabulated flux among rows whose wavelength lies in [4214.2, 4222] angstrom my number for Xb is 314.8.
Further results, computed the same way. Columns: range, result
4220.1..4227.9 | 315.1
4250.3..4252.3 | 316.8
